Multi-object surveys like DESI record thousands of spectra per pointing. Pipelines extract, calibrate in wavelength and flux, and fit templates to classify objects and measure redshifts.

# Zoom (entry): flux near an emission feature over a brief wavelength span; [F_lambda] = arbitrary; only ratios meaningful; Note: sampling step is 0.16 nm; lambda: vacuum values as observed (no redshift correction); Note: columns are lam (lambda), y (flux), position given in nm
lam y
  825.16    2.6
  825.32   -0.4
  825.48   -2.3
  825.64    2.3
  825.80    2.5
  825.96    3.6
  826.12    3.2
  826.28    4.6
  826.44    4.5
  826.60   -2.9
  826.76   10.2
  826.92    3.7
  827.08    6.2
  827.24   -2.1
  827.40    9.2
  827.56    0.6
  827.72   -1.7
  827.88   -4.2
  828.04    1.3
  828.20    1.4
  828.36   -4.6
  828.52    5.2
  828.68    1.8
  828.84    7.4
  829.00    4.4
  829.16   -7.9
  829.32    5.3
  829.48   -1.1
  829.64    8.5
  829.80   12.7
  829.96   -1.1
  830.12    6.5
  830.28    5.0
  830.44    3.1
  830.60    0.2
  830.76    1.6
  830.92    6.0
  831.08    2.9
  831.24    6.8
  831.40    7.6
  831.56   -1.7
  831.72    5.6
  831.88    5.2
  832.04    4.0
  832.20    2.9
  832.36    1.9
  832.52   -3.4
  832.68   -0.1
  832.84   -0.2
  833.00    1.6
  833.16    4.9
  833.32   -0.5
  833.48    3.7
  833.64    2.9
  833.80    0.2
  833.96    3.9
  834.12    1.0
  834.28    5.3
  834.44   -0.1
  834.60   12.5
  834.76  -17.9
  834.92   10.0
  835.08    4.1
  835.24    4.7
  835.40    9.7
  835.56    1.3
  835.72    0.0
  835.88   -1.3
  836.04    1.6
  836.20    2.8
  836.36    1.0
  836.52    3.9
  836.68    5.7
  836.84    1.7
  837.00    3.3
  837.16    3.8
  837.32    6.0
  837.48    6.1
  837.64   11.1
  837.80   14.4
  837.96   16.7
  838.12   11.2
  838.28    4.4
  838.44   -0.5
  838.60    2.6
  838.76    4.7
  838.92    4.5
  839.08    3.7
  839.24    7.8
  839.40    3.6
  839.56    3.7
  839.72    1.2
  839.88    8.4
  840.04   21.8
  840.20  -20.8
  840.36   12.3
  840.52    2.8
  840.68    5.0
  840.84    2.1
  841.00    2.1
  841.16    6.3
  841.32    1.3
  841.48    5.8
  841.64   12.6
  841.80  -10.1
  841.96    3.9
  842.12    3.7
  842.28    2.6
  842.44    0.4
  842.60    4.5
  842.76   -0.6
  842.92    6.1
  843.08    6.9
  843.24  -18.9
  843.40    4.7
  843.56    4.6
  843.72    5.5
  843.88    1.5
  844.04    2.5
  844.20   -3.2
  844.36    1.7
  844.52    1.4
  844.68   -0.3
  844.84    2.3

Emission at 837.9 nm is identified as H-gamma 4340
